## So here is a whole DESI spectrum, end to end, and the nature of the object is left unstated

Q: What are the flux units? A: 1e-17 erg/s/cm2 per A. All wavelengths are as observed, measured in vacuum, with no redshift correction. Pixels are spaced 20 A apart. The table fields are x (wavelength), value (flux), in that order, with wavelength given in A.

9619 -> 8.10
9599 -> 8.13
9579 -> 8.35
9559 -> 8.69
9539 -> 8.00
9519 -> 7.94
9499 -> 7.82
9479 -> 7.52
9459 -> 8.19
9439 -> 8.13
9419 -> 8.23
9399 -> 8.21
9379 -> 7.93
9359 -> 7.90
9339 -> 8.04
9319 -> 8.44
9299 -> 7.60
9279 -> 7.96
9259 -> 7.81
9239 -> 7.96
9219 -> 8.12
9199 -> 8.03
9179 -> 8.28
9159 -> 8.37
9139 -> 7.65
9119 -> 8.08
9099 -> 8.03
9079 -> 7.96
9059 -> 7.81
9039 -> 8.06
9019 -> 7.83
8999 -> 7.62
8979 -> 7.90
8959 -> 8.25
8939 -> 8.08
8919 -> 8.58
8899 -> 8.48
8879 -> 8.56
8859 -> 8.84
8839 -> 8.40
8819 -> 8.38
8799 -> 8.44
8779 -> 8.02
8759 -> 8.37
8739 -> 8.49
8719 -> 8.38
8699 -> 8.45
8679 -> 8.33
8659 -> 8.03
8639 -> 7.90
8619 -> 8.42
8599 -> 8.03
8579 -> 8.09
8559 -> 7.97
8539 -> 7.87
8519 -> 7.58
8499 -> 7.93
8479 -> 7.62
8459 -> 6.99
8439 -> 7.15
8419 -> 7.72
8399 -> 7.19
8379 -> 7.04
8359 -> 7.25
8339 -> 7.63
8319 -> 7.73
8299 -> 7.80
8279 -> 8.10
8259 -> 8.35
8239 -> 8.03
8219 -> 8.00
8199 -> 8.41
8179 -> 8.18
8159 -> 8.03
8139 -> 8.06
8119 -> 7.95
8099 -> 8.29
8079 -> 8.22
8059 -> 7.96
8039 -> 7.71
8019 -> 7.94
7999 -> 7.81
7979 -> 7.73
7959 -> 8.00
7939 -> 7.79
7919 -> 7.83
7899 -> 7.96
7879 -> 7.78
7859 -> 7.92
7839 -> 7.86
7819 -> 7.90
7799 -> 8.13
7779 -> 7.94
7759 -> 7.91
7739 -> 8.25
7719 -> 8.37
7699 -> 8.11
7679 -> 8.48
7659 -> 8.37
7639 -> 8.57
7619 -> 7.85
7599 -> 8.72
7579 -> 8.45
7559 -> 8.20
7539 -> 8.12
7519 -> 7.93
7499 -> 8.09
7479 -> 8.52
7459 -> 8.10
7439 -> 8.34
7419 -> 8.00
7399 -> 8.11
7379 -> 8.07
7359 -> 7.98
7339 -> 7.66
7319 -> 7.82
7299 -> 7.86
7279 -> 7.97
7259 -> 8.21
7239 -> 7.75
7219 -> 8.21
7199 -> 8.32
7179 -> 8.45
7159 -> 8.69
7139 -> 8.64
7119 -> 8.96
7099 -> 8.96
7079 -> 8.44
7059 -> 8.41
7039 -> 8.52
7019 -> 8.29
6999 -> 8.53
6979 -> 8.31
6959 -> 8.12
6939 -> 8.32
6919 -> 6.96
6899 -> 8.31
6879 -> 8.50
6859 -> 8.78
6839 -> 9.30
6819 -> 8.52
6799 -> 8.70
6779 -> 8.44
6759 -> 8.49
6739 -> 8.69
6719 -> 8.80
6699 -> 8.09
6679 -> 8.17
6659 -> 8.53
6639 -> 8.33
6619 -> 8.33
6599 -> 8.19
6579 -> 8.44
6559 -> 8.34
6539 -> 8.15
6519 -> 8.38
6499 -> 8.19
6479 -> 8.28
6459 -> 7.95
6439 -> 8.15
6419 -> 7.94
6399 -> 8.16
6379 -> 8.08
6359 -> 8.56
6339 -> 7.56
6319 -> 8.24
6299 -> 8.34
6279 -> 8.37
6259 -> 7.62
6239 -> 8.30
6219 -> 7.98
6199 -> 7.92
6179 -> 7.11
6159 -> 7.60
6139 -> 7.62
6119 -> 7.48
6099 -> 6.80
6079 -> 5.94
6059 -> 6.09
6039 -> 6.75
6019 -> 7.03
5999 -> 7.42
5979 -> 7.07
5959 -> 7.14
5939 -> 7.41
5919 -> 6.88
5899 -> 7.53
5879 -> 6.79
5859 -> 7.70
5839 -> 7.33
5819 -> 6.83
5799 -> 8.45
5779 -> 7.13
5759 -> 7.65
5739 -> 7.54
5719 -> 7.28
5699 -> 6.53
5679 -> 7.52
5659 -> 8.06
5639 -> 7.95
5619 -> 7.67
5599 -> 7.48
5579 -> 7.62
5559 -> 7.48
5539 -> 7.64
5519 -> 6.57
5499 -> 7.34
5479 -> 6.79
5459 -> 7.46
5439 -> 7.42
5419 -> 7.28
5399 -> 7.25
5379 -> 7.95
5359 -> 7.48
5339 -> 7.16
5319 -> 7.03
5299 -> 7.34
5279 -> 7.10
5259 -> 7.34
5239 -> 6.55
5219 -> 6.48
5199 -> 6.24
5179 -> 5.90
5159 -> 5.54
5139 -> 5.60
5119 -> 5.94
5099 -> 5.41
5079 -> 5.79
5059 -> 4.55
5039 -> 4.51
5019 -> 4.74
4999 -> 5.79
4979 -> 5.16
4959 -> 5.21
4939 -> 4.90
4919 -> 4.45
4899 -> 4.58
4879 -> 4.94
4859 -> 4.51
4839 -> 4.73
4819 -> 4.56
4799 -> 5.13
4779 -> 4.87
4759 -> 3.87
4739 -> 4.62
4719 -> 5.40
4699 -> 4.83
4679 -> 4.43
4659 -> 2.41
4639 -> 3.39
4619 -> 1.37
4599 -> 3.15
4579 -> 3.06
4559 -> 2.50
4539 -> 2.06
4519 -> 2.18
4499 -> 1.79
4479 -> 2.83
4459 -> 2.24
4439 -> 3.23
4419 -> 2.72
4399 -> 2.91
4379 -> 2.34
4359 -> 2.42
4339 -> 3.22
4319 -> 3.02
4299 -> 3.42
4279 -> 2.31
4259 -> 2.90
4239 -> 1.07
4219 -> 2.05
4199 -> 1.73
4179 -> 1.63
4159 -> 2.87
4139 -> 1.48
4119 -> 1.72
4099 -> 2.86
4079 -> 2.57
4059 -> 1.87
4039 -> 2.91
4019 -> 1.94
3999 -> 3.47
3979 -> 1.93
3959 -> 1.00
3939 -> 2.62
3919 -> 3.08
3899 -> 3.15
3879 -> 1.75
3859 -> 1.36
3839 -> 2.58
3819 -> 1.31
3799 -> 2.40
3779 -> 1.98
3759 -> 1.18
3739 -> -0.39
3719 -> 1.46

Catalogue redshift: 0.17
